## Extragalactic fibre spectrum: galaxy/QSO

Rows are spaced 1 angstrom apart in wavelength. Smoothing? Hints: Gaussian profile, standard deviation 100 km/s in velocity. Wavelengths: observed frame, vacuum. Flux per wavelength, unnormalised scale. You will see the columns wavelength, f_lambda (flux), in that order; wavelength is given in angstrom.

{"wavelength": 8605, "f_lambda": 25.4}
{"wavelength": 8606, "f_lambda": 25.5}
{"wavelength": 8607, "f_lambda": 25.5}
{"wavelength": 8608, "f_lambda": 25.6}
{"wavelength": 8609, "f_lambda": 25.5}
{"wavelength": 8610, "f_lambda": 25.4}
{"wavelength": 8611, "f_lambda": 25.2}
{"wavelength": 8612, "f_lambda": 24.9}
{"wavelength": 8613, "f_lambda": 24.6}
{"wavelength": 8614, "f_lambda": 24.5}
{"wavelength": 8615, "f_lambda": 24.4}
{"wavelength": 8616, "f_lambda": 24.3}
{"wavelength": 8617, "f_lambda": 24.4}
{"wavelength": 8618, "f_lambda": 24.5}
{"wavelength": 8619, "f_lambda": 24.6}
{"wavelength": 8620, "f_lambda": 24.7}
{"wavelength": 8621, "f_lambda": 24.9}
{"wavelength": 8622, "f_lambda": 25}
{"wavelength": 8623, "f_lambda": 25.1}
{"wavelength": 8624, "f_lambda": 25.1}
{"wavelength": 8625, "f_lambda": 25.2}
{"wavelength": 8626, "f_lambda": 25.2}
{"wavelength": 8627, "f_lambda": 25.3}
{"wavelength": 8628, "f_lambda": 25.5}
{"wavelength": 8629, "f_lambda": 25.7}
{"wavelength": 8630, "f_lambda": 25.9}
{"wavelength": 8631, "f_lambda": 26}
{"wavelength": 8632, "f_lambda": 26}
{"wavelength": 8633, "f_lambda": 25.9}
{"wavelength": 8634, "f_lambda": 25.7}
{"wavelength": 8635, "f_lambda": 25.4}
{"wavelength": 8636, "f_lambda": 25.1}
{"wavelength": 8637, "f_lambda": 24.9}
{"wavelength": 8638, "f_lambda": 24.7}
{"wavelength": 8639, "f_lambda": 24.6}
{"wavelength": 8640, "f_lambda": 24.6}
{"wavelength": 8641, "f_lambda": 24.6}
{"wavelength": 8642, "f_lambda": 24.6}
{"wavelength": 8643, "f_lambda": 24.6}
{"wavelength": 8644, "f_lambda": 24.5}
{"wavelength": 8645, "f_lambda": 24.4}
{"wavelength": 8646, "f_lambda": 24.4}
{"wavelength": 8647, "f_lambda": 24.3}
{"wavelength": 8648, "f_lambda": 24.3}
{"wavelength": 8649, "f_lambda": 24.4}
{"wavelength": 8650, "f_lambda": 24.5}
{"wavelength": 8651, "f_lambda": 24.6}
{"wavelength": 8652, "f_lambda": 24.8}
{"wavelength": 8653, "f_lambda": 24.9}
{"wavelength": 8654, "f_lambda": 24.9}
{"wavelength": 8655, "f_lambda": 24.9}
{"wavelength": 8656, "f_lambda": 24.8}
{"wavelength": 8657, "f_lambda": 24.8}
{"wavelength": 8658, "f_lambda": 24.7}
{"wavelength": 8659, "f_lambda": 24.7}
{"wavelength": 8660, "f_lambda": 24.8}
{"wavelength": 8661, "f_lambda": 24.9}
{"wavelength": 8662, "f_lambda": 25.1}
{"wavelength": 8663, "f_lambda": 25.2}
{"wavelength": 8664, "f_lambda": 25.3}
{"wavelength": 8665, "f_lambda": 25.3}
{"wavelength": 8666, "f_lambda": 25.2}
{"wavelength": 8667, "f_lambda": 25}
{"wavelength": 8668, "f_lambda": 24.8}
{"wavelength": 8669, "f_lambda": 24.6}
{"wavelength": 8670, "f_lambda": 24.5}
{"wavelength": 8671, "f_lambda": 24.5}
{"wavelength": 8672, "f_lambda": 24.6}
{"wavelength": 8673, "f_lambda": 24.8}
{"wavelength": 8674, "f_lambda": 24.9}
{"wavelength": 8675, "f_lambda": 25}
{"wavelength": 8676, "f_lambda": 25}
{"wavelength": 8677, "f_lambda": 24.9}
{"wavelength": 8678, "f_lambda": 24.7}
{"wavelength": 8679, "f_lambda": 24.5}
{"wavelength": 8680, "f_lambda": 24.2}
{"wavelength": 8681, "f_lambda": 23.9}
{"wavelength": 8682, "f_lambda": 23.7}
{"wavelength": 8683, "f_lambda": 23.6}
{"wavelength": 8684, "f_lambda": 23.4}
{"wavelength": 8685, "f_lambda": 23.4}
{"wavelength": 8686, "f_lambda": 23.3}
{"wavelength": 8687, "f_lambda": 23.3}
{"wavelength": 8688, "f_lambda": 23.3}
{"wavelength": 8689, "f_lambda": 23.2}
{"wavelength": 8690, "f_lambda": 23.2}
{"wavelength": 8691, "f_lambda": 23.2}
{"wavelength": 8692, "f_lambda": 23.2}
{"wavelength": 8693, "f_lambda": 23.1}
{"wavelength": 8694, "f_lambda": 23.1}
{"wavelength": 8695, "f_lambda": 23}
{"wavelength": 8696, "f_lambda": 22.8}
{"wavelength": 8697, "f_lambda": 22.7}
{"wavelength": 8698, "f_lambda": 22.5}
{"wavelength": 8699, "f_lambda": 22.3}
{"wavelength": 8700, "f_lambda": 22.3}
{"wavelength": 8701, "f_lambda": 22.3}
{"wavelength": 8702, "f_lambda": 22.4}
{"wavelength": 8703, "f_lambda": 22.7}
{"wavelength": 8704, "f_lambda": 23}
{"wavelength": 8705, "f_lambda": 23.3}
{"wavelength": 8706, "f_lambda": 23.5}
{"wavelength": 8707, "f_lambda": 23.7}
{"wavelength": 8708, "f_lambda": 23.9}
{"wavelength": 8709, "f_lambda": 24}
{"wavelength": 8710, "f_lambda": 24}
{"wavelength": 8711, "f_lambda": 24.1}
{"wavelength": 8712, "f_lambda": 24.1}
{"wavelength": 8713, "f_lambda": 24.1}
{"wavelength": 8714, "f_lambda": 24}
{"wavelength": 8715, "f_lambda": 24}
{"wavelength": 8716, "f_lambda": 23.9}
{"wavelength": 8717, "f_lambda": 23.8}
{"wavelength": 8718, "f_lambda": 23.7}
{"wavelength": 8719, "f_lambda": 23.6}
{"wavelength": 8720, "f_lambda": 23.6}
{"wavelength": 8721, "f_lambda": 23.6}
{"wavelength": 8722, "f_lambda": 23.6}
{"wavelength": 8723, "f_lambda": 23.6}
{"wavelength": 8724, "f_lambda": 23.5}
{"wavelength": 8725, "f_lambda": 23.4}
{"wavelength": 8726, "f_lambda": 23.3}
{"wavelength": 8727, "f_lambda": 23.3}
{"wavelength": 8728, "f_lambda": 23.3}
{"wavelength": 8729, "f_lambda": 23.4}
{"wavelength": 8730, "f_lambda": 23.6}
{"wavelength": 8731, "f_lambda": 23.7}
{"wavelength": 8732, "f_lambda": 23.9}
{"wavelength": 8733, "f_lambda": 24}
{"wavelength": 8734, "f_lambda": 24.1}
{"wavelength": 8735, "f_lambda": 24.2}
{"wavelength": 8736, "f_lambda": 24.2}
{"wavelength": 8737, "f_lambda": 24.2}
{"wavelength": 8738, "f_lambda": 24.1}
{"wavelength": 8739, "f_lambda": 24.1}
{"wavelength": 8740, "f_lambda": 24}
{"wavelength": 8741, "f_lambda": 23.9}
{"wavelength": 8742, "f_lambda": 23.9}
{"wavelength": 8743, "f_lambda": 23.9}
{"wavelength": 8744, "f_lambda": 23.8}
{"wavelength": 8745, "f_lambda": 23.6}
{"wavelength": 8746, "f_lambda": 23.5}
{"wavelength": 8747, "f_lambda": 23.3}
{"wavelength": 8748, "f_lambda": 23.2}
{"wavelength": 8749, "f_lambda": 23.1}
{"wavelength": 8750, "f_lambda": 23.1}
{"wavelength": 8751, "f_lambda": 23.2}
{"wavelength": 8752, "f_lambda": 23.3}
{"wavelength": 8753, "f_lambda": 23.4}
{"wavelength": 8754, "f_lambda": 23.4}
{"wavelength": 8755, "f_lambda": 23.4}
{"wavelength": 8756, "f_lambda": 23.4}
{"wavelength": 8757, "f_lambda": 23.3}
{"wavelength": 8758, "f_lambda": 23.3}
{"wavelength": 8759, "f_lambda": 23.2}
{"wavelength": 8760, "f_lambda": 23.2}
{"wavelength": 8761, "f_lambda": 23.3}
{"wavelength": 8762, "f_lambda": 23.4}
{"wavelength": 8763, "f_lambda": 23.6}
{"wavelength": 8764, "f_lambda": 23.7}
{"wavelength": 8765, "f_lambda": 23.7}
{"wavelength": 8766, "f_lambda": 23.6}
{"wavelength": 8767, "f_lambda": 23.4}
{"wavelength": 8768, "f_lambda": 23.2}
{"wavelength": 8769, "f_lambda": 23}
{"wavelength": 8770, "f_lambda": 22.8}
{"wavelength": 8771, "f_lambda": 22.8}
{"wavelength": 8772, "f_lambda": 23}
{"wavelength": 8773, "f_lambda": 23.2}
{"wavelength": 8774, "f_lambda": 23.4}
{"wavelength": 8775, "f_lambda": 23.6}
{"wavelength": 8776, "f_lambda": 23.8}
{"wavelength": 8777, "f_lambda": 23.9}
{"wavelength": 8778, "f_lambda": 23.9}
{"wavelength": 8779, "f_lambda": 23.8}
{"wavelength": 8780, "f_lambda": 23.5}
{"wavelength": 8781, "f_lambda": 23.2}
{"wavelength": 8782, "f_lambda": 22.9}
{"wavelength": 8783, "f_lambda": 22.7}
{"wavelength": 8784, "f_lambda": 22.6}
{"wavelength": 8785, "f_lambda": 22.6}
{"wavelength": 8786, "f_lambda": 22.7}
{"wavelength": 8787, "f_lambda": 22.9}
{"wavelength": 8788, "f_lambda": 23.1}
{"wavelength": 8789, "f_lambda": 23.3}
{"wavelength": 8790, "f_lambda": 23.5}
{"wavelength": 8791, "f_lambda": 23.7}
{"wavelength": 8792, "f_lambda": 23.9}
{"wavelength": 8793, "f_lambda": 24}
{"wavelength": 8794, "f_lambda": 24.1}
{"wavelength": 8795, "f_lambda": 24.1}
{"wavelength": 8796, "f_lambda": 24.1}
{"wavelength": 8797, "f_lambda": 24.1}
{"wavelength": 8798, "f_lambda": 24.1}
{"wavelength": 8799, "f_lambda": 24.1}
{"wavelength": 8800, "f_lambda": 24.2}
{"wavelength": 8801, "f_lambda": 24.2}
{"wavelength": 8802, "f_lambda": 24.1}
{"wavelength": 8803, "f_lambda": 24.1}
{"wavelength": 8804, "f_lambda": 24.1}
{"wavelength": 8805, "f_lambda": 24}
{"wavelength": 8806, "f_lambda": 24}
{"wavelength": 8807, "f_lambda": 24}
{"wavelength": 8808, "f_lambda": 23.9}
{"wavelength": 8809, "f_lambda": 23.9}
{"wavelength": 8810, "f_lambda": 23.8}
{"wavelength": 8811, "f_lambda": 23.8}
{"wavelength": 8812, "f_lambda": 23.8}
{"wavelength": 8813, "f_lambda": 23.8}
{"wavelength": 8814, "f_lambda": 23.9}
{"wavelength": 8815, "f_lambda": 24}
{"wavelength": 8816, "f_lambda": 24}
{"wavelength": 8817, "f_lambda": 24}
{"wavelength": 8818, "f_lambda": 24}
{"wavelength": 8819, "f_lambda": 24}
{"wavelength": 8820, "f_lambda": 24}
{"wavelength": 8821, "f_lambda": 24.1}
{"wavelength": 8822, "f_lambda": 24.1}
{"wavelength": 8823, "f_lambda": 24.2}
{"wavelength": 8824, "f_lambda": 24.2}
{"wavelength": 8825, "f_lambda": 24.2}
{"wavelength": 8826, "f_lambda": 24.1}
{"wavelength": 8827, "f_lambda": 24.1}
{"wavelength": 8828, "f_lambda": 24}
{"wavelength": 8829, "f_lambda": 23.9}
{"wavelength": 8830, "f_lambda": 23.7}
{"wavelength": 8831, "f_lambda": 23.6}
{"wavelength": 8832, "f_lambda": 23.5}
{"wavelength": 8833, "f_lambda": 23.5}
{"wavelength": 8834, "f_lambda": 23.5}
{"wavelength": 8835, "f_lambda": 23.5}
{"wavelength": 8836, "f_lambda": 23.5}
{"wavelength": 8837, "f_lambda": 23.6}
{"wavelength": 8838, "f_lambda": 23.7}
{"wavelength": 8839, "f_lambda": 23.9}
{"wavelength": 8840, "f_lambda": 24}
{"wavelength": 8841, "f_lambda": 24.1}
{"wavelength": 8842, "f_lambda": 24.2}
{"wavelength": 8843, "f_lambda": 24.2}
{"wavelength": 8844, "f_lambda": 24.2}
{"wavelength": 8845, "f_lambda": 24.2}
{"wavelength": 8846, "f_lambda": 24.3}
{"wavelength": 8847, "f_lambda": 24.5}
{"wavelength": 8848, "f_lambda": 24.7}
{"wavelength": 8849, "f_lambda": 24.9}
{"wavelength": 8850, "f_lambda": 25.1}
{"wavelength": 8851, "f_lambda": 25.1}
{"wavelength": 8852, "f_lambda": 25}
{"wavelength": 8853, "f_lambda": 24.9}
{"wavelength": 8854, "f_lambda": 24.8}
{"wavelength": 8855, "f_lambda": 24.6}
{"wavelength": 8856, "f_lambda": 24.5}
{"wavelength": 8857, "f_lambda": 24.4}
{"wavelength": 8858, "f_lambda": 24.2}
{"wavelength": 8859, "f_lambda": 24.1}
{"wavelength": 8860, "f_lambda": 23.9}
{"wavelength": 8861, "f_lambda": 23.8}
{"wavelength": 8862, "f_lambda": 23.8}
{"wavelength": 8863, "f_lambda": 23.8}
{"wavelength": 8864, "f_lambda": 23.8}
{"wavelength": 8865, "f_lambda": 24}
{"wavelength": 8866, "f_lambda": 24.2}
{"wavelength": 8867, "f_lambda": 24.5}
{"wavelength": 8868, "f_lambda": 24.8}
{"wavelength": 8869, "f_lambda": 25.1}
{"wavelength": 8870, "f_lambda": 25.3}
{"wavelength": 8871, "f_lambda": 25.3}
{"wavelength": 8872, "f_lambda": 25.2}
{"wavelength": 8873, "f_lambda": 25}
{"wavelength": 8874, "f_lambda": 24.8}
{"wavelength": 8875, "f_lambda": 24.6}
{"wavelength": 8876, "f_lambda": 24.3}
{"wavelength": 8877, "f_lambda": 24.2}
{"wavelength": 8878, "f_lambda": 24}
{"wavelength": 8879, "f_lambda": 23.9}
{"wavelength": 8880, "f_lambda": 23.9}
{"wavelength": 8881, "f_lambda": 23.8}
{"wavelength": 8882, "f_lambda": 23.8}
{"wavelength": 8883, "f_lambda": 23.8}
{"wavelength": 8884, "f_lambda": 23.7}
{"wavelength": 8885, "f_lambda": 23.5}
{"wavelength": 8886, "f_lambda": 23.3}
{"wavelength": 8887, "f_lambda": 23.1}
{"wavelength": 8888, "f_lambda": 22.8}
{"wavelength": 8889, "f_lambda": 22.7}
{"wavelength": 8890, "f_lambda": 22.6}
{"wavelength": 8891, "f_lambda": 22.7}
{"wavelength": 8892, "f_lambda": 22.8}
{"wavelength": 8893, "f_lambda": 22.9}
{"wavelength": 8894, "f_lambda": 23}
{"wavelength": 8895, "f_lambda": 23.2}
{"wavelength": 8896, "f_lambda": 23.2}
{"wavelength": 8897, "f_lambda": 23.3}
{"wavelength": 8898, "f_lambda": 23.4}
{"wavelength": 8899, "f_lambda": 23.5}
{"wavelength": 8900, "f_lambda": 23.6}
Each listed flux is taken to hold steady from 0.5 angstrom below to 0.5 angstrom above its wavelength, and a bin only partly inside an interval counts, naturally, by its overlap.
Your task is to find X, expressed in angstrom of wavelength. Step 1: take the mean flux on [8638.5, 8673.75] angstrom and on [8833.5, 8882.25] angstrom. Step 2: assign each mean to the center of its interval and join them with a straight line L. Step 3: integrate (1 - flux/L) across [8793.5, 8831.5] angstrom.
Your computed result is 0.62 angstrom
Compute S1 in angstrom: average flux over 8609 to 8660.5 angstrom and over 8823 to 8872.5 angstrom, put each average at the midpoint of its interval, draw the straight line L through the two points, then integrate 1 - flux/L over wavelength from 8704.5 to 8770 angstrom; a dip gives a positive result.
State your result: 2.6 angstrom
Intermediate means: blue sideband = 24.9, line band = 23.6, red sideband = 24.2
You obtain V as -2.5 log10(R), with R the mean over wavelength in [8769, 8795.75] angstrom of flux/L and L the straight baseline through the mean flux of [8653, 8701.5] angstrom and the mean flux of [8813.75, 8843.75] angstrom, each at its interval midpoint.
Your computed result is 0.028 mag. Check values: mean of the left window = 24.1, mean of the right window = 23.9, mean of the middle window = 23.3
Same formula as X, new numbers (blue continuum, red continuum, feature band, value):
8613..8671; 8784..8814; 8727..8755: 0.6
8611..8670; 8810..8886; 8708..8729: 0.8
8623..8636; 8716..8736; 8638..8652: 0.4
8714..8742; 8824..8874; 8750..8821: 1.2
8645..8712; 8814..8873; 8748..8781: 1.0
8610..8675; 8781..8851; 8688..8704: 1.1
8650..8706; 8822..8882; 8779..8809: 0.6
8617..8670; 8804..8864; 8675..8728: 2.5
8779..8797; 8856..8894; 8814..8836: -0.3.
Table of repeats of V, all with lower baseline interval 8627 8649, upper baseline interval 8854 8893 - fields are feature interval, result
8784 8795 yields 0.05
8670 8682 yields 0.01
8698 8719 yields 0.06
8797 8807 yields 0.01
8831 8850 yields 0.01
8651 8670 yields 0.00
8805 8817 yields 0.02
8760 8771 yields 0.05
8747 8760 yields 0.06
